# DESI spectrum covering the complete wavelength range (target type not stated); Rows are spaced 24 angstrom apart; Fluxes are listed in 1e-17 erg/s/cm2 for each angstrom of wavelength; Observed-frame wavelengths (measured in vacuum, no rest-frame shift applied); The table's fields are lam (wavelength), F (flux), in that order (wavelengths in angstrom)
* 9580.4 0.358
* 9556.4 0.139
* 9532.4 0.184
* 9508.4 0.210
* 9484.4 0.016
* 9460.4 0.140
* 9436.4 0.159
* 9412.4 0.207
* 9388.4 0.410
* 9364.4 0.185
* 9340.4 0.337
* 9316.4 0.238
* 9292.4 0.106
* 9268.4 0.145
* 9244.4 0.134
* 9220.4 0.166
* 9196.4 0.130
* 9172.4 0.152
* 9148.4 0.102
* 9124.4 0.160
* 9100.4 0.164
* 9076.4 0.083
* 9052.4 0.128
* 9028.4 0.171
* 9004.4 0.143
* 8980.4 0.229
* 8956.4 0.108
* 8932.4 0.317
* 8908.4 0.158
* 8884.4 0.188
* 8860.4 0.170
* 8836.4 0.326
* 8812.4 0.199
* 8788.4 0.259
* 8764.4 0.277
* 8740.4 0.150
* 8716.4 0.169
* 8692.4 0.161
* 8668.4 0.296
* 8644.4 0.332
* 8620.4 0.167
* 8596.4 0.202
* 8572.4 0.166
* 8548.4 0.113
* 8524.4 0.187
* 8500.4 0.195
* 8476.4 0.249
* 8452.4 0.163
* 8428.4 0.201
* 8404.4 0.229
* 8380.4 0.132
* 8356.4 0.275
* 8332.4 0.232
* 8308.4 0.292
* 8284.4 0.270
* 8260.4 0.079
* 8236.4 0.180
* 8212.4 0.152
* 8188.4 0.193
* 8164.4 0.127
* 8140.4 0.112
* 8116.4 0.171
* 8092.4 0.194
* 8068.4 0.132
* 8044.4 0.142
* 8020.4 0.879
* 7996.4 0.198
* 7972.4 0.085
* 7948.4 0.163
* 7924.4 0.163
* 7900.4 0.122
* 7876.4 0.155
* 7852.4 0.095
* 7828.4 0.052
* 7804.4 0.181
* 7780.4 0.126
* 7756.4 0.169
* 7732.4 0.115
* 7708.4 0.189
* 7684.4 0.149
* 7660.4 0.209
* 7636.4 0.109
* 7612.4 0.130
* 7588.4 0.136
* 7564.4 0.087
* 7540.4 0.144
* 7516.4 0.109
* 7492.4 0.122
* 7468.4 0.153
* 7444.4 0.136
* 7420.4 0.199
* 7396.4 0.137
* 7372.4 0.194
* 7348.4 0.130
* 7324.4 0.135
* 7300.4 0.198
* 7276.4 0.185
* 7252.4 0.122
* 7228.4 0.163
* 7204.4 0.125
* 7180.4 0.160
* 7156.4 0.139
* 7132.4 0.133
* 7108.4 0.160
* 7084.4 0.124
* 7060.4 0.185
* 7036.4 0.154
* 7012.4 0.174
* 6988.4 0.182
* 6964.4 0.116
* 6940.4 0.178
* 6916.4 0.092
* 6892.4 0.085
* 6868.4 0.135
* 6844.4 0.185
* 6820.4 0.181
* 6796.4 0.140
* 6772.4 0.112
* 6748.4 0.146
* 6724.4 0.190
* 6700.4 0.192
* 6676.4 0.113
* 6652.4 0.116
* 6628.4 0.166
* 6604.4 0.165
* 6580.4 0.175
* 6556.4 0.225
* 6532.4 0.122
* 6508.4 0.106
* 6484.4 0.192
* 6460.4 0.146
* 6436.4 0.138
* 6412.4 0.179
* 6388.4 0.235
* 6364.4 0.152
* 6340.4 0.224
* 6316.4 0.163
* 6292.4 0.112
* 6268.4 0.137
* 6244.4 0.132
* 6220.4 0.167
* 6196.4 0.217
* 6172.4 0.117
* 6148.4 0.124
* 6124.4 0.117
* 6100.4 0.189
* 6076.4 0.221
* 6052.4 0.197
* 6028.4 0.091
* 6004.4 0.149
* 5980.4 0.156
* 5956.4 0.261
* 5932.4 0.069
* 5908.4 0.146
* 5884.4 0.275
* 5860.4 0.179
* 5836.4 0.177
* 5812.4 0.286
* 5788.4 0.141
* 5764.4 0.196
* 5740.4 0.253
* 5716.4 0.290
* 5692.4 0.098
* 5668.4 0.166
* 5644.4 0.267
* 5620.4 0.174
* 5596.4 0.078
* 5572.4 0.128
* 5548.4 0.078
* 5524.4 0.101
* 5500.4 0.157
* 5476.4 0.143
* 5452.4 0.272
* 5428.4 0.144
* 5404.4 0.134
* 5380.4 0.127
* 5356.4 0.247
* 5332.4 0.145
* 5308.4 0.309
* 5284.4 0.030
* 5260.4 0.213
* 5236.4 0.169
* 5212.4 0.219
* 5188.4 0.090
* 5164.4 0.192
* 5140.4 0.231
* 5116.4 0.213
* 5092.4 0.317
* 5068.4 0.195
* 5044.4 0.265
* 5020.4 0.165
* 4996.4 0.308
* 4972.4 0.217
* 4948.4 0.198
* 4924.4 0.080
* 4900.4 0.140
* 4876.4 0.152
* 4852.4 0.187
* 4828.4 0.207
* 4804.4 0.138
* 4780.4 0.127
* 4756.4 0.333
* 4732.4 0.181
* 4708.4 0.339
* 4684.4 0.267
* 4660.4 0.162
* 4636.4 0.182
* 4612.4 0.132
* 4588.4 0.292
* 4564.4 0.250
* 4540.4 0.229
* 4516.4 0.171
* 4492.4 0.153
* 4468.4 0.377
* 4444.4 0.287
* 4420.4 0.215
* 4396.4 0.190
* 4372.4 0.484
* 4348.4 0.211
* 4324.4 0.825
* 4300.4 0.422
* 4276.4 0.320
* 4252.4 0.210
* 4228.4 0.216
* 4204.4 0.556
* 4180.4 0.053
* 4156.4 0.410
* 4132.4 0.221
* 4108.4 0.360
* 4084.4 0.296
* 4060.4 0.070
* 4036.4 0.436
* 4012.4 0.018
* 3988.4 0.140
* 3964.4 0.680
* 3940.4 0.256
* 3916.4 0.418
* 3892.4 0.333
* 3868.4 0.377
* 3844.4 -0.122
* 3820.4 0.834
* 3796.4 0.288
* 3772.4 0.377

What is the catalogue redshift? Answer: 1.15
